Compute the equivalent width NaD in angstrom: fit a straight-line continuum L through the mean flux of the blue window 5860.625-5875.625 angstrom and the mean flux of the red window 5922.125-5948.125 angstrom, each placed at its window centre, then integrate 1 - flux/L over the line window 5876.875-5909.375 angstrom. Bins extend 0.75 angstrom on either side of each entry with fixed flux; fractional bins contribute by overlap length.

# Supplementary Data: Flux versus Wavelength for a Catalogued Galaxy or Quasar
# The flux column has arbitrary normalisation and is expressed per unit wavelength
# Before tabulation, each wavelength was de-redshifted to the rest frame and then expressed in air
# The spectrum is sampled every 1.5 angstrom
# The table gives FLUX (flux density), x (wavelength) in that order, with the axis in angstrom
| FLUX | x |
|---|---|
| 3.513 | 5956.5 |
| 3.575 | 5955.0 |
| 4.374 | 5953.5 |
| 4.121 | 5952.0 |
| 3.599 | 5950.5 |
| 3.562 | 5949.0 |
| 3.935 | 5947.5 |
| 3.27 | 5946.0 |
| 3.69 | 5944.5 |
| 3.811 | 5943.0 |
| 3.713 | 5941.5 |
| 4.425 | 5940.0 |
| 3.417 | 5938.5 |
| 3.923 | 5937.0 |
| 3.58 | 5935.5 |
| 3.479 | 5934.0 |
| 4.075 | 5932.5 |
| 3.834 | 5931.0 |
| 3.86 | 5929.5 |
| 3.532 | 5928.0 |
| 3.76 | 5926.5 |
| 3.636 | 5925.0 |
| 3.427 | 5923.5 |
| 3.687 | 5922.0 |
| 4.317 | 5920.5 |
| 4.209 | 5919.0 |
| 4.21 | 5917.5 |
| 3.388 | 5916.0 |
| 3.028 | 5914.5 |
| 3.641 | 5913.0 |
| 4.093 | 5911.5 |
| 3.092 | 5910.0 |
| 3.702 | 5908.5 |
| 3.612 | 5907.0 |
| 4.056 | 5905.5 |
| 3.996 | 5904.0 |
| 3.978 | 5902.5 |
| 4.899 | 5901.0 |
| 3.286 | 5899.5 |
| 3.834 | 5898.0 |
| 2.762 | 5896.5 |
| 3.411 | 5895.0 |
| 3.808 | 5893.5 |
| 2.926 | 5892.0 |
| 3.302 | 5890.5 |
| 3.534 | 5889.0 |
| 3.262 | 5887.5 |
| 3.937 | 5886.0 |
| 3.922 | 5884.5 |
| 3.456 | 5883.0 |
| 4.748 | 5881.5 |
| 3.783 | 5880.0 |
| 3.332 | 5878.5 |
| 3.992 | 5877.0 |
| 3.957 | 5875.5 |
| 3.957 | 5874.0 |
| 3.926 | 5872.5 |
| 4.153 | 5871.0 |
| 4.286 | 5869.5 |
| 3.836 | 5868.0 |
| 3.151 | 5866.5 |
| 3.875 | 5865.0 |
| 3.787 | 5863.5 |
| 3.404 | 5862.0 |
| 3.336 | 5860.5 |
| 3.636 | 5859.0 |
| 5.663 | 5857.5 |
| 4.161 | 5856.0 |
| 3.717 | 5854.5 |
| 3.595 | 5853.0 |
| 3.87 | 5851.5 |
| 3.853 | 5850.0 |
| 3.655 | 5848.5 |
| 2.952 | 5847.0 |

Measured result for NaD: 0.67 angstrom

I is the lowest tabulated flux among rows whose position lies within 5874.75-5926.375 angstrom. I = 2.762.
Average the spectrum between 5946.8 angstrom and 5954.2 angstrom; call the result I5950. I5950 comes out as 3.92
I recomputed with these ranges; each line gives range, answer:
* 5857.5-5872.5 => 3.151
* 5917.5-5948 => 3.27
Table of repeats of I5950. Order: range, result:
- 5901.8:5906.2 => 4.01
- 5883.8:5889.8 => 3.66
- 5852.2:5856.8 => 3.84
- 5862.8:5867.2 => 3.61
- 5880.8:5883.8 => 4.09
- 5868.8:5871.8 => 4.21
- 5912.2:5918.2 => 3.57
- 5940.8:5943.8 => 3.76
